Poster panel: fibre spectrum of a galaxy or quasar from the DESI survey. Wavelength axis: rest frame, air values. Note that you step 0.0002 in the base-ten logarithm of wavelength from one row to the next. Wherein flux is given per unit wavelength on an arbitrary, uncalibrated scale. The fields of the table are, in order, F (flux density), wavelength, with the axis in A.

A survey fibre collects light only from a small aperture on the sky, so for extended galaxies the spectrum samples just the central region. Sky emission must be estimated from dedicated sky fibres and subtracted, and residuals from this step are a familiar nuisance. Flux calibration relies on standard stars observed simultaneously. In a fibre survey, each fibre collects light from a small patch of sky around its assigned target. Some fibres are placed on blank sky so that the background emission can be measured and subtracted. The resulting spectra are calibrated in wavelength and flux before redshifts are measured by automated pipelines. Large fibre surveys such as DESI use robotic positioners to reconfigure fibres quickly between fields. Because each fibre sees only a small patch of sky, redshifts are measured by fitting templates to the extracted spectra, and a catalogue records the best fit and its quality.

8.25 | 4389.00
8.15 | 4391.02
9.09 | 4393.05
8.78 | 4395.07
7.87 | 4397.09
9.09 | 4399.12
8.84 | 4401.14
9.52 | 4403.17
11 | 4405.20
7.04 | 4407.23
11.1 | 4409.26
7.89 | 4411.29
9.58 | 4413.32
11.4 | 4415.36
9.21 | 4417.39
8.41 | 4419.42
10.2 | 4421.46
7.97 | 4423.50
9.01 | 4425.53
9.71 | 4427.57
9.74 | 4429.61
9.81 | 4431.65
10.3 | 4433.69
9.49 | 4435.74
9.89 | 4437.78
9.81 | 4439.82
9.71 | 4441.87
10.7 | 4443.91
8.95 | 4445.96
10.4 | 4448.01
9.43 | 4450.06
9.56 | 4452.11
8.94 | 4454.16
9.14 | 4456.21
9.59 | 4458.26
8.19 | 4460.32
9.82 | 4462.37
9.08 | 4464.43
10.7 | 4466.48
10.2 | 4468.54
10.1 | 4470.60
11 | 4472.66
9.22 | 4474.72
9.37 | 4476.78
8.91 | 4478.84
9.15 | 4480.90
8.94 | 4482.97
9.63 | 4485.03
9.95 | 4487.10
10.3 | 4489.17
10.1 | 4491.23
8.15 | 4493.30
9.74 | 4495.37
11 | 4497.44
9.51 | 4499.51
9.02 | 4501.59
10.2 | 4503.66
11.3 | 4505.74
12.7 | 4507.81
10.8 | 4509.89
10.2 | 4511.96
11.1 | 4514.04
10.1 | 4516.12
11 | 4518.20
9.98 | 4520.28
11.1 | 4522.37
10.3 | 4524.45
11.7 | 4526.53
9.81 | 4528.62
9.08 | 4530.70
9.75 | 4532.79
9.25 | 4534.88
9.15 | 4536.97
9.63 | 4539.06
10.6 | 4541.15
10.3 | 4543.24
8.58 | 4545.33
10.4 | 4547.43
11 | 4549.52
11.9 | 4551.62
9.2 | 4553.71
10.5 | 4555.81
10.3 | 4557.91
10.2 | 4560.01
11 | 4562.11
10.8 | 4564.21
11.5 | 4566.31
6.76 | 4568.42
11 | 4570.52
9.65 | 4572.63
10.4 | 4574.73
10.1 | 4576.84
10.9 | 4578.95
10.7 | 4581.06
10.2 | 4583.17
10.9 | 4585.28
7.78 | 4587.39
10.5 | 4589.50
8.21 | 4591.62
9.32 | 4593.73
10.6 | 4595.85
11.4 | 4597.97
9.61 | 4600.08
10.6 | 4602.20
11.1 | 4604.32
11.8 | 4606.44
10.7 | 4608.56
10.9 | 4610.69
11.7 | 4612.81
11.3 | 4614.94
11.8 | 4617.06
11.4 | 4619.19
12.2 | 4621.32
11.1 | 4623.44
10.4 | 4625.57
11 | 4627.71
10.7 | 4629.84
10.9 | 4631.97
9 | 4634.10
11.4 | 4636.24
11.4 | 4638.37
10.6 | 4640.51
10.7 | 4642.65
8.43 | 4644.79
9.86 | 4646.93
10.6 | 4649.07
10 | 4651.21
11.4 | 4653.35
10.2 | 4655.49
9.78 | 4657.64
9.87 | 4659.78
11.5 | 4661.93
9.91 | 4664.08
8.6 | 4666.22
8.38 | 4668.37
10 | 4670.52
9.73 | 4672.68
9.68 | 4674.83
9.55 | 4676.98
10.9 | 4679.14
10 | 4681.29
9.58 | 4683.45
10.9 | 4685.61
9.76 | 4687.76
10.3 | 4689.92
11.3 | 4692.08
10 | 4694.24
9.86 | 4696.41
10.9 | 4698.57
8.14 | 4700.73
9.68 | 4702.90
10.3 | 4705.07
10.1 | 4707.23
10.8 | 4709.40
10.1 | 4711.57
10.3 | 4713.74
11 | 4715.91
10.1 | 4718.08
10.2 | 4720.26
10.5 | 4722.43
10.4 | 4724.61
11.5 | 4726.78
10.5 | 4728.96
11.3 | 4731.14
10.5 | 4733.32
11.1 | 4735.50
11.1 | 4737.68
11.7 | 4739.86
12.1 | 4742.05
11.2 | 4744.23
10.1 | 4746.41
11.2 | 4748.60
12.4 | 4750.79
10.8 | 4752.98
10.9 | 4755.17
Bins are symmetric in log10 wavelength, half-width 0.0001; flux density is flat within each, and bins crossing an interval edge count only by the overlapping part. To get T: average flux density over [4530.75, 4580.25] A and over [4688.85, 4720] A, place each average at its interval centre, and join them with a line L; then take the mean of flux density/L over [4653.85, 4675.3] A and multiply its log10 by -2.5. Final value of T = 0.04 mag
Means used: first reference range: 10.1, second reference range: 10.2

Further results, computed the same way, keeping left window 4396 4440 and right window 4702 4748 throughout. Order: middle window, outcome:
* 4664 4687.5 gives 0.081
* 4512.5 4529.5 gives -0.084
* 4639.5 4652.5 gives 0.034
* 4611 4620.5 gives -0.127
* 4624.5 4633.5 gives -0.037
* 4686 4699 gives 0.022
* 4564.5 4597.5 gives 0.016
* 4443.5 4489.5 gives 0.001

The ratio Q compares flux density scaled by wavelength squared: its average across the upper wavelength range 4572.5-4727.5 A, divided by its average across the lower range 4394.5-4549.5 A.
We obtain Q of 1.14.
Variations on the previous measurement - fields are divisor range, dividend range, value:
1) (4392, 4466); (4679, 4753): 1.28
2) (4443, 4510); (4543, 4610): 1.09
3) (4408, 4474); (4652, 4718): 1.16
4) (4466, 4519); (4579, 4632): 1.11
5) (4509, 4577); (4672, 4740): 1.09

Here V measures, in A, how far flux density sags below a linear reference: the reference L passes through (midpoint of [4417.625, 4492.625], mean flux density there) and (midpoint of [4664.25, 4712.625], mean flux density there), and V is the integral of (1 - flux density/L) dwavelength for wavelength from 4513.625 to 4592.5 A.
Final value -3.3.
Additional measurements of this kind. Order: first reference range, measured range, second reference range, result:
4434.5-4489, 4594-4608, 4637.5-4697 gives -1.2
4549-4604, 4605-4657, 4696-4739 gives -2.6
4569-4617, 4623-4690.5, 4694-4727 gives 0.8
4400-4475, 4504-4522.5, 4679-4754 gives -1.9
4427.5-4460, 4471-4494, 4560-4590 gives 0.6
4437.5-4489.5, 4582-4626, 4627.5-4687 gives -2.8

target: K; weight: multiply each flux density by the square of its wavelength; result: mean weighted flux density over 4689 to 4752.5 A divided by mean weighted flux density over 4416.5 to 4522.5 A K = 1.21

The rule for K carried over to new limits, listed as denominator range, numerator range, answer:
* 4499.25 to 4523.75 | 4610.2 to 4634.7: 1.10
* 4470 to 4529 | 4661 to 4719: 1.07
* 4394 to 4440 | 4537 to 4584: 1.16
